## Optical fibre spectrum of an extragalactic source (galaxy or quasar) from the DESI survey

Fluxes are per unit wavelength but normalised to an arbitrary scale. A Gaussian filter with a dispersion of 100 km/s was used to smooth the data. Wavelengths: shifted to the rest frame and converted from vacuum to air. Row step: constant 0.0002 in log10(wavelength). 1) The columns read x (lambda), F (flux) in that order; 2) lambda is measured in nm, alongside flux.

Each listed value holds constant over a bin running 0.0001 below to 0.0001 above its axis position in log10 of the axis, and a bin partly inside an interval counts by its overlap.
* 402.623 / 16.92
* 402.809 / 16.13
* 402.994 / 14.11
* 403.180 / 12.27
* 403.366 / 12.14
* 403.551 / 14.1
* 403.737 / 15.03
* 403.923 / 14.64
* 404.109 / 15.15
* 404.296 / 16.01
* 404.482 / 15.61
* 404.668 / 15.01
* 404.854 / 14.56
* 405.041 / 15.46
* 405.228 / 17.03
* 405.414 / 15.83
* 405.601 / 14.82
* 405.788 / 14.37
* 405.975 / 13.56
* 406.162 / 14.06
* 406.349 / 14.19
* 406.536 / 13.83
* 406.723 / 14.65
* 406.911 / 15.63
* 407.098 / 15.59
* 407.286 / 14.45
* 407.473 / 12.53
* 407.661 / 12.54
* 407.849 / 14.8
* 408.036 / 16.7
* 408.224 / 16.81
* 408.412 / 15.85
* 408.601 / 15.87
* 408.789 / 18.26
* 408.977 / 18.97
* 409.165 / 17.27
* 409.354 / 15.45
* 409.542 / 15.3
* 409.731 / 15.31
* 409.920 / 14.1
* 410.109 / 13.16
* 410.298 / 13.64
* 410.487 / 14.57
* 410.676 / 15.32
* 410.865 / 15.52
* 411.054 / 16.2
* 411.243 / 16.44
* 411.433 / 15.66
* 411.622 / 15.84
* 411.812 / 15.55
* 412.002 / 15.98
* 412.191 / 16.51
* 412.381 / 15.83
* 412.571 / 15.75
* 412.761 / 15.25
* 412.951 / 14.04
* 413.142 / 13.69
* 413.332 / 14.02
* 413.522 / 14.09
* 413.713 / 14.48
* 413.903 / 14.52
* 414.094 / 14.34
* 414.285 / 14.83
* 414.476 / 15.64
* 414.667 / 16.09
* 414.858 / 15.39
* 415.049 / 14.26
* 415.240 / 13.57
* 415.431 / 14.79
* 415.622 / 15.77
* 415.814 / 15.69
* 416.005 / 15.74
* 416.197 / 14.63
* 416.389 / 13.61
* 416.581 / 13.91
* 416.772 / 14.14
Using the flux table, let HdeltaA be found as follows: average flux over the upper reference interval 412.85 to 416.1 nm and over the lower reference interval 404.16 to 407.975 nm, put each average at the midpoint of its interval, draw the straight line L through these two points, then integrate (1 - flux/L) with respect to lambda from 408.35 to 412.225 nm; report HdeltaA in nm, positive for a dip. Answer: -0.26 nm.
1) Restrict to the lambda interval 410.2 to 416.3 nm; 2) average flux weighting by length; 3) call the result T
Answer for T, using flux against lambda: 15.1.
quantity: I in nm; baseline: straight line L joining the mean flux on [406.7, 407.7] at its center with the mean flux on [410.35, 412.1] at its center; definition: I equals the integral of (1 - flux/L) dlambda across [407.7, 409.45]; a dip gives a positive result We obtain -0.21 nm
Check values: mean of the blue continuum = 14.3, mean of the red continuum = 15.6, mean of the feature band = 16.5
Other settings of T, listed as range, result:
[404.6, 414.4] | 15.2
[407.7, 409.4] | 16.6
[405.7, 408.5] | 14.6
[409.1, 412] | 15.3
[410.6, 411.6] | 15.8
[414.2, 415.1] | 15.3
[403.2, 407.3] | 14.8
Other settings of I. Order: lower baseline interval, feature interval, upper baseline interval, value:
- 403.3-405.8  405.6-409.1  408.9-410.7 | 0.00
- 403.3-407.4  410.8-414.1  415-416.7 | -0.11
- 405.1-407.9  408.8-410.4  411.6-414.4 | -0.09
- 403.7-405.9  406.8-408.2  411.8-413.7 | 0.04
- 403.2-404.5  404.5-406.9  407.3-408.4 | -0.04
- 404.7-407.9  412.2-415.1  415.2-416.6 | -0.02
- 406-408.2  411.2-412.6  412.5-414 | -0.14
